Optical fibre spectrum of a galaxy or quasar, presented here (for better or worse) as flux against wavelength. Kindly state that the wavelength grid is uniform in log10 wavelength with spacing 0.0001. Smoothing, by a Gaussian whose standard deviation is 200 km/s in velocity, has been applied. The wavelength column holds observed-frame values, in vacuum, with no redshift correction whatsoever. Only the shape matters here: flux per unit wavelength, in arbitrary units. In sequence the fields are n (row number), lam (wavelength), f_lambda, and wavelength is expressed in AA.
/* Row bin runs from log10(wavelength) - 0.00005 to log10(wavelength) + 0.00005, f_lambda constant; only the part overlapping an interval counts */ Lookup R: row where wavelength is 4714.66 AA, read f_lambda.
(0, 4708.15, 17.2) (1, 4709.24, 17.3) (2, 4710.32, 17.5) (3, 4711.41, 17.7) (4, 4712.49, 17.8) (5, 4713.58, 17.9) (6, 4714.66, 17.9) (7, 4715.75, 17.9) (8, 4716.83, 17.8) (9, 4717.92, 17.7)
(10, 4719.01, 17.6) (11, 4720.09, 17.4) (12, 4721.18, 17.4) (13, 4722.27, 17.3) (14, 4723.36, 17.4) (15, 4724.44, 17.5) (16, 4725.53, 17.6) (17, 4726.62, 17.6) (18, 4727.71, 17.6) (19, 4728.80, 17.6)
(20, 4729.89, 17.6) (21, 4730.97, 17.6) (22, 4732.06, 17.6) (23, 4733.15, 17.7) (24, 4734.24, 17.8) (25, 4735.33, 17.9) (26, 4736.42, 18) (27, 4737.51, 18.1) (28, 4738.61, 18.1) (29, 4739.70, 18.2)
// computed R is 17.9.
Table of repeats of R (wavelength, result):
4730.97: 17.6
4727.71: 17.6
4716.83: 17.8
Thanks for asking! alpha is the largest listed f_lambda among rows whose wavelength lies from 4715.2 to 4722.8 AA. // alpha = 17.9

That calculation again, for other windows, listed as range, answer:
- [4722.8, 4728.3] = 17.6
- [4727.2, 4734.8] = 17.8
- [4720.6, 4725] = 17.5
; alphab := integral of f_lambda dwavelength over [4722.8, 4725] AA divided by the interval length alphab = 17.5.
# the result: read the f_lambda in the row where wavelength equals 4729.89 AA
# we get 17.6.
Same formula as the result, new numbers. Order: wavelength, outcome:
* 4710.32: 17.5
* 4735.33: 17.9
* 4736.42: 18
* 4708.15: 17.2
